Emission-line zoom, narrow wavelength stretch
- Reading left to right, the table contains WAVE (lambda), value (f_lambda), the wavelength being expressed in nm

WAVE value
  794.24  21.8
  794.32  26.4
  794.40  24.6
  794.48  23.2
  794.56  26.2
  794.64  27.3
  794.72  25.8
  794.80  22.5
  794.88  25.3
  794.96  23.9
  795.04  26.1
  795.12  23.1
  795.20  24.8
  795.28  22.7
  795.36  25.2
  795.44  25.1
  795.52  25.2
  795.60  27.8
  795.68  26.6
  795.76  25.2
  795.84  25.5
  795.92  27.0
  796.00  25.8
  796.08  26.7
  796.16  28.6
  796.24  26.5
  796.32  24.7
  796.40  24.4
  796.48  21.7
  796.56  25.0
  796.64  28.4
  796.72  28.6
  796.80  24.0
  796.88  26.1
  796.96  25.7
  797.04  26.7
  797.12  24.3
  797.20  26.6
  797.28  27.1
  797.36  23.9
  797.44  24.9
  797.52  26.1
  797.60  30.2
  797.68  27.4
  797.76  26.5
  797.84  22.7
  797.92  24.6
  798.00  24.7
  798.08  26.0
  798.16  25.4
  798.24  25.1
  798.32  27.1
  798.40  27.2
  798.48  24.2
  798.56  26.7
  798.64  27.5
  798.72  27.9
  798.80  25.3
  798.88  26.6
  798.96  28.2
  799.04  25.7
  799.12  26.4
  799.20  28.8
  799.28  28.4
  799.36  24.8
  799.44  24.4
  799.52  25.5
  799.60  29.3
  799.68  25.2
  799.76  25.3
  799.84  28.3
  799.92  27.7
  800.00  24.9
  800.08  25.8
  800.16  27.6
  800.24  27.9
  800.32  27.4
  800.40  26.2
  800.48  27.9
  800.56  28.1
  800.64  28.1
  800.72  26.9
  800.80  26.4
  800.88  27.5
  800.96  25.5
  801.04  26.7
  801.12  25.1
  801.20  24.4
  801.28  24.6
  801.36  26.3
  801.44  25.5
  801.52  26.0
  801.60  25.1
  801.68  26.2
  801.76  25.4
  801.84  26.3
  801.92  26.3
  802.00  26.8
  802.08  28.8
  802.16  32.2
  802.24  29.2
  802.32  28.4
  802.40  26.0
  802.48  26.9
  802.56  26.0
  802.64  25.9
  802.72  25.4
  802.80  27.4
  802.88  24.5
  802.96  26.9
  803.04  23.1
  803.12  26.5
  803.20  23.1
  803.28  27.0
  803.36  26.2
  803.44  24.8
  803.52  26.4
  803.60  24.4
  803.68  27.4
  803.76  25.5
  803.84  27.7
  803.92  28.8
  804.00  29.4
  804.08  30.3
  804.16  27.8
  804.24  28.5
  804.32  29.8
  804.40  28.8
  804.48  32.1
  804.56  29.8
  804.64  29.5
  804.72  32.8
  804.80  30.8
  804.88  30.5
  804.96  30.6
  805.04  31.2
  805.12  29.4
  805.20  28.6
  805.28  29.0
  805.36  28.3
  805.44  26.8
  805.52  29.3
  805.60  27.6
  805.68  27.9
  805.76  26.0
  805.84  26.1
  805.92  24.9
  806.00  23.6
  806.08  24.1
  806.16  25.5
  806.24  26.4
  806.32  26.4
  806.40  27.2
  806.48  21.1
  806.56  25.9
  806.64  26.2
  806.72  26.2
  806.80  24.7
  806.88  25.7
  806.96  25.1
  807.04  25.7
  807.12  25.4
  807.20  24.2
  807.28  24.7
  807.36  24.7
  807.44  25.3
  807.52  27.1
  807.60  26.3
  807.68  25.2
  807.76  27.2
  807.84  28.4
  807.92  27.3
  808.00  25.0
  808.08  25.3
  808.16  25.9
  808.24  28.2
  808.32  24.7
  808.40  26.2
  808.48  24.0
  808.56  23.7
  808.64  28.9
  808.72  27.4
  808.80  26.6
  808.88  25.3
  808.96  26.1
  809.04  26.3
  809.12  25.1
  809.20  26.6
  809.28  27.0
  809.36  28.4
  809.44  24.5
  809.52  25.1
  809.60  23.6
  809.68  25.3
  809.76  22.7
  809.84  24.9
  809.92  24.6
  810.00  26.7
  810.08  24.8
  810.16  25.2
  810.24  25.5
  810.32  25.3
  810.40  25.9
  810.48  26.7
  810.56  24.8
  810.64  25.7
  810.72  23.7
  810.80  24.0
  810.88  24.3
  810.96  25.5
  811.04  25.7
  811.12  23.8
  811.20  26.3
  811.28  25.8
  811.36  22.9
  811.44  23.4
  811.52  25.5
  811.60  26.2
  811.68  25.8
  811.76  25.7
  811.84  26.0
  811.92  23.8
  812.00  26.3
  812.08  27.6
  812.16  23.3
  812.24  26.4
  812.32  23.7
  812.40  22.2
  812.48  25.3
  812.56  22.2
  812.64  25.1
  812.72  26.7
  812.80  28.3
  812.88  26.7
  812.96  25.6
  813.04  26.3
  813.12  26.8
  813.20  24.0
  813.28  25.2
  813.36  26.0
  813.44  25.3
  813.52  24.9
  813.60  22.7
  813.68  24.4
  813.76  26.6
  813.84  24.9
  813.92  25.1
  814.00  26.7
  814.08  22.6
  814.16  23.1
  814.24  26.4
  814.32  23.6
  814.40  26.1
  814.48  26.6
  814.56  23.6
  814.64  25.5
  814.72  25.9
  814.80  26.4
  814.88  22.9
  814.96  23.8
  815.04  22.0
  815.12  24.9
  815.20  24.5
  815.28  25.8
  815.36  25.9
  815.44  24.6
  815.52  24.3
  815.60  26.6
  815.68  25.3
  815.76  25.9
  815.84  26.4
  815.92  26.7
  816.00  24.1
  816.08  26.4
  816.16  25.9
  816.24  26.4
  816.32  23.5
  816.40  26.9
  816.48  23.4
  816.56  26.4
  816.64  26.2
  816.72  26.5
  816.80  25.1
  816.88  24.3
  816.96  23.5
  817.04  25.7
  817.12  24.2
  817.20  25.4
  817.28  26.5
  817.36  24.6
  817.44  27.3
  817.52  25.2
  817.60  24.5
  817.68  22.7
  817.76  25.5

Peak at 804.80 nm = [N II] 6583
